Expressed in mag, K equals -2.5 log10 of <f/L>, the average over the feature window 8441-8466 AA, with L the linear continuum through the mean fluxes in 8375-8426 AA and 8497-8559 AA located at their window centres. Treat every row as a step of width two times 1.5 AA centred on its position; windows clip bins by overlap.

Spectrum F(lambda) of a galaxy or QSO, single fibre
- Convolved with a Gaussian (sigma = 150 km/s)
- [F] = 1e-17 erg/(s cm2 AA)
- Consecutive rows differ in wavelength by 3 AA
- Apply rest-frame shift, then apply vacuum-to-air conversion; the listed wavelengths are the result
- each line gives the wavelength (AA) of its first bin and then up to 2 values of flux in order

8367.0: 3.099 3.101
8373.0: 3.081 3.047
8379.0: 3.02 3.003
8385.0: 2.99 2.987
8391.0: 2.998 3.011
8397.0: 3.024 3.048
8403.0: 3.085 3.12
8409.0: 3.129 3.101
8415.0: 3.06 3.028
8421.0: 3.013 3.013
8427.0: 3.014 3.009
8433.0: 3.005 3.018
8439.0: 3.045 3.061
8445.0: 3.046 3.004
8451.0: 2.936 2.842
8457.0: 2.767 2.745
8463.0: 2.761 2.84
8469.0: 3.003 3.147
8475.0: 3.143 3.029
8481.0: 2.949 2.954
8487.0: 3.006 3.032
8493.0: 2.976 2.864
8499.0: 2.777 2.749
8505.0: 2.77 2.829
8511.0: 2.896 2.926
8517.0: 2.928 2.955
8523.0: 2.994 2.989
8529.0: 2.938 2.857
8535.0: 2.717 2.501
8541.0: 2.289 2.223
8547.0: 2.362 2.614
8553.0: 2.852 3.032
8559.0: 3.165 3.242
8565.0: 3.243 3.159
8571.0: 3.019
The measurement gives 0.01 mag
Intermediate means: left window 3.04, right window 2.77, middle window 2.89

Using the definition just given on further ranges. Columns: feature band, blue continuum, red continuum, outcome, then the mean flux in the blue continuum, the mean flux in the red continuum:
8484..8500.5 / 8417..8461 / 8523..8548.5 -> -0.06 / 2.97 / 2.63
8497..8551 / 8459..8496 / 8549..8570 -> 0.10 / 2.96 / 3.05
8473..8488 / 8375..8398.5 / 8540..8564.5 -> -0.06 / 3.01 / 2.75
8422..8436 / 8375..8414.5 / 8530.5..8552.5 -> -0.03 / 3.04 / 2.52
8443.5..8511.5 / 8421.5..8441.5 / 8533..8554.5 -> -0.04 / 3.02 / 2.52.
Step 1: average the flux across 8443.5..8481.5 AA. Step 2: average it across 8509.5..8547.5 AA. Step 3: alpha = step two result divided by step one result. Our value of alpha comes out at 0.93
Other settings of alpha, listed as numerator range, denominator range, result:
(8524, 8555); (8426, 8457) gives 0.89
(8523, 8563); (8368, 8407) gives 0.91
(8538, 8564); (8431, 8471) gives 0.93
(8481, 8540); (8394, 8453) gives 0.95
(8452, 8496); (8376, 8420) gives 0.97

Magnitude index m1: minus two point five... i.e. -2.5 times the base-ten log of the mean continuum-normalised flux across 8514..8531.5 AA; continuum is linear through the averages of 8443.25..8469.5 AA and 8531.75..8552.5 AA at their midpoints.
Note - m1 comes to -0.14 mag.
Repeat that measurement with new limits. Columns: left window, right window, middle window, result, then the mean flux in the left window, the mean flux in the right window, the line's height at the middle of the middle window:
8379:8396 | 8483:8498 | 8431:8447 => -0.02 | 3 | 2.96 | 2.98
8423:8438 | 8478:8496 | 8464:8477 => -0.01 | 3.01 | 2.98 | 2.99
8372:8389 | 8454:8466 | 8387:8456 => -0.05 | 3.02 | 2.78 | 2.9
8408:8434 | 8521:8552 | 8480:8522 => -0.05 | 3.04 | 2.66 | 2.77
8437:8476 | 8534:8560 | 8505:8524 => -0.06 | 2.95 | 2.63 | 2.74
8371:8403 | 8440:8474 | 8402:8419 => -0.03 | 3.03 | 2.93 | 2.99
